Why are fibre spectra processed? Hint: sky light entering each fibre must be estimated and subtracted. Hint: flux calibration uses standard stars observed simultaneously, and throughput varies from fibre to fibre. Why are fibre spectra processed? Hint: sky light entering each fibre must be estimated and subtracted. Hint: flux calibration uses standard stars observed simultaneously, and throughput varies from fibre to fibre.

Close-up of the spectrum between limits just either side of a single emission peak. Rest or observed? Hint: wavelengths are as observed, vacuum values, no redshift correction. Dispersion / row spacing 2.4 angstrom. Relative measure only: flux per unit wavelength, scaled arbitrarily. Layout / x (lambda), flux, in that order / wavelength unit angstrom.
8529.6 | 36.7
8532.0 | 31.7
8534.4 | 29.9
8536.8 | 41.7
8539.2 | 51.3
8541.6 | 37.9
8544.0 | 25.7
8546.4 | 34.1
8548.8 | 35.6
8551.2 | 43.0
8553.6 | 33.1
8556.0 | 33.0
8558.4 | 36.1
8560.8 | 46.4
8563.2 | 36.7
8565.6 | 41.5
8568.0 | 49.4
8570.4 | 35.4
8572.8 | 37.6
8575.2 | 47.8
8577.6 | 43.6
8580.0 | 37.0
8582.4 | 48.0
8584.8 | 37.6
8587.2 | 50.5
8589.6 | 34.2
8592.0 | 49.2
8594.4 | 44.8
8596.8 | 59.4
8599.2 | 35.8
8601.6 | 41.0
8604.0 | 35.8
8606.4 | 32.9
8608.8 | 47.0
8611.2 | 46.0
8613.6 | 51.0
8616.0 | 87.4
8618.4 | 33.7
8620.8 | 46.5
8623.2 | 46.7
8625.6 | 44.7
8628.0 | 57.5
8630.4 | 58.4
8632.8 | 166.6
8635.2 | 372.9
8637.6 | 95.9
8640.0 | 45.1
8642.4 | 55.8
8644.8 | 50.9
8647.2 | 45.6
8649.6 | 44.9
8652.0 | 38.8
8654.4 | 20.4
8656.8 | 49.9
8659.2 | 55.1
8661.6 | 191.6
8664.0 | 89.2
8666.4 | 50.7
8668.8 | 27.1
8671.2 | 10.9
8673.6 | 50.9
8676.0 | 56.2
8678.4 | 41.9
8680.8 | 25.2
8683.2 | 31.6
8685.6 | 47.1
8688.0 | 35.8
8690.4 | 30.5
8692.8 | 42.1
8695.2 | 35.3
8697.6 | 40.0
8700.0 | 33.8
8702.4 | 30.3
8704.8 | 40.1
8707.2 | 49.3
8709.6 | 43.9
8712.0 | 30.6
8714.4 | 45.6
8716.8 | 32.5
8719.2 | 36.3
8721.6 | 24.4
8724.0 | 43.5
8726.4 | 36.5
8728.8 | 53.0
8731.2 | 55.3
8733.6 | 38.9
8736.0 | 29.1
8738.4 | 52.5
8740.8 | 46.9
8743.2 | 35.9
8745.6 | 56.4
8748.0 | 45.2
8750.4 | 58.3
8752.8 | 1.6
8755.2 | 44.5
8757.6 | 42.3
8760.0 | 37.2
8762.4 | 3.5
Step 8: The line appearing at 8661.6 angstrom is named [N II]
